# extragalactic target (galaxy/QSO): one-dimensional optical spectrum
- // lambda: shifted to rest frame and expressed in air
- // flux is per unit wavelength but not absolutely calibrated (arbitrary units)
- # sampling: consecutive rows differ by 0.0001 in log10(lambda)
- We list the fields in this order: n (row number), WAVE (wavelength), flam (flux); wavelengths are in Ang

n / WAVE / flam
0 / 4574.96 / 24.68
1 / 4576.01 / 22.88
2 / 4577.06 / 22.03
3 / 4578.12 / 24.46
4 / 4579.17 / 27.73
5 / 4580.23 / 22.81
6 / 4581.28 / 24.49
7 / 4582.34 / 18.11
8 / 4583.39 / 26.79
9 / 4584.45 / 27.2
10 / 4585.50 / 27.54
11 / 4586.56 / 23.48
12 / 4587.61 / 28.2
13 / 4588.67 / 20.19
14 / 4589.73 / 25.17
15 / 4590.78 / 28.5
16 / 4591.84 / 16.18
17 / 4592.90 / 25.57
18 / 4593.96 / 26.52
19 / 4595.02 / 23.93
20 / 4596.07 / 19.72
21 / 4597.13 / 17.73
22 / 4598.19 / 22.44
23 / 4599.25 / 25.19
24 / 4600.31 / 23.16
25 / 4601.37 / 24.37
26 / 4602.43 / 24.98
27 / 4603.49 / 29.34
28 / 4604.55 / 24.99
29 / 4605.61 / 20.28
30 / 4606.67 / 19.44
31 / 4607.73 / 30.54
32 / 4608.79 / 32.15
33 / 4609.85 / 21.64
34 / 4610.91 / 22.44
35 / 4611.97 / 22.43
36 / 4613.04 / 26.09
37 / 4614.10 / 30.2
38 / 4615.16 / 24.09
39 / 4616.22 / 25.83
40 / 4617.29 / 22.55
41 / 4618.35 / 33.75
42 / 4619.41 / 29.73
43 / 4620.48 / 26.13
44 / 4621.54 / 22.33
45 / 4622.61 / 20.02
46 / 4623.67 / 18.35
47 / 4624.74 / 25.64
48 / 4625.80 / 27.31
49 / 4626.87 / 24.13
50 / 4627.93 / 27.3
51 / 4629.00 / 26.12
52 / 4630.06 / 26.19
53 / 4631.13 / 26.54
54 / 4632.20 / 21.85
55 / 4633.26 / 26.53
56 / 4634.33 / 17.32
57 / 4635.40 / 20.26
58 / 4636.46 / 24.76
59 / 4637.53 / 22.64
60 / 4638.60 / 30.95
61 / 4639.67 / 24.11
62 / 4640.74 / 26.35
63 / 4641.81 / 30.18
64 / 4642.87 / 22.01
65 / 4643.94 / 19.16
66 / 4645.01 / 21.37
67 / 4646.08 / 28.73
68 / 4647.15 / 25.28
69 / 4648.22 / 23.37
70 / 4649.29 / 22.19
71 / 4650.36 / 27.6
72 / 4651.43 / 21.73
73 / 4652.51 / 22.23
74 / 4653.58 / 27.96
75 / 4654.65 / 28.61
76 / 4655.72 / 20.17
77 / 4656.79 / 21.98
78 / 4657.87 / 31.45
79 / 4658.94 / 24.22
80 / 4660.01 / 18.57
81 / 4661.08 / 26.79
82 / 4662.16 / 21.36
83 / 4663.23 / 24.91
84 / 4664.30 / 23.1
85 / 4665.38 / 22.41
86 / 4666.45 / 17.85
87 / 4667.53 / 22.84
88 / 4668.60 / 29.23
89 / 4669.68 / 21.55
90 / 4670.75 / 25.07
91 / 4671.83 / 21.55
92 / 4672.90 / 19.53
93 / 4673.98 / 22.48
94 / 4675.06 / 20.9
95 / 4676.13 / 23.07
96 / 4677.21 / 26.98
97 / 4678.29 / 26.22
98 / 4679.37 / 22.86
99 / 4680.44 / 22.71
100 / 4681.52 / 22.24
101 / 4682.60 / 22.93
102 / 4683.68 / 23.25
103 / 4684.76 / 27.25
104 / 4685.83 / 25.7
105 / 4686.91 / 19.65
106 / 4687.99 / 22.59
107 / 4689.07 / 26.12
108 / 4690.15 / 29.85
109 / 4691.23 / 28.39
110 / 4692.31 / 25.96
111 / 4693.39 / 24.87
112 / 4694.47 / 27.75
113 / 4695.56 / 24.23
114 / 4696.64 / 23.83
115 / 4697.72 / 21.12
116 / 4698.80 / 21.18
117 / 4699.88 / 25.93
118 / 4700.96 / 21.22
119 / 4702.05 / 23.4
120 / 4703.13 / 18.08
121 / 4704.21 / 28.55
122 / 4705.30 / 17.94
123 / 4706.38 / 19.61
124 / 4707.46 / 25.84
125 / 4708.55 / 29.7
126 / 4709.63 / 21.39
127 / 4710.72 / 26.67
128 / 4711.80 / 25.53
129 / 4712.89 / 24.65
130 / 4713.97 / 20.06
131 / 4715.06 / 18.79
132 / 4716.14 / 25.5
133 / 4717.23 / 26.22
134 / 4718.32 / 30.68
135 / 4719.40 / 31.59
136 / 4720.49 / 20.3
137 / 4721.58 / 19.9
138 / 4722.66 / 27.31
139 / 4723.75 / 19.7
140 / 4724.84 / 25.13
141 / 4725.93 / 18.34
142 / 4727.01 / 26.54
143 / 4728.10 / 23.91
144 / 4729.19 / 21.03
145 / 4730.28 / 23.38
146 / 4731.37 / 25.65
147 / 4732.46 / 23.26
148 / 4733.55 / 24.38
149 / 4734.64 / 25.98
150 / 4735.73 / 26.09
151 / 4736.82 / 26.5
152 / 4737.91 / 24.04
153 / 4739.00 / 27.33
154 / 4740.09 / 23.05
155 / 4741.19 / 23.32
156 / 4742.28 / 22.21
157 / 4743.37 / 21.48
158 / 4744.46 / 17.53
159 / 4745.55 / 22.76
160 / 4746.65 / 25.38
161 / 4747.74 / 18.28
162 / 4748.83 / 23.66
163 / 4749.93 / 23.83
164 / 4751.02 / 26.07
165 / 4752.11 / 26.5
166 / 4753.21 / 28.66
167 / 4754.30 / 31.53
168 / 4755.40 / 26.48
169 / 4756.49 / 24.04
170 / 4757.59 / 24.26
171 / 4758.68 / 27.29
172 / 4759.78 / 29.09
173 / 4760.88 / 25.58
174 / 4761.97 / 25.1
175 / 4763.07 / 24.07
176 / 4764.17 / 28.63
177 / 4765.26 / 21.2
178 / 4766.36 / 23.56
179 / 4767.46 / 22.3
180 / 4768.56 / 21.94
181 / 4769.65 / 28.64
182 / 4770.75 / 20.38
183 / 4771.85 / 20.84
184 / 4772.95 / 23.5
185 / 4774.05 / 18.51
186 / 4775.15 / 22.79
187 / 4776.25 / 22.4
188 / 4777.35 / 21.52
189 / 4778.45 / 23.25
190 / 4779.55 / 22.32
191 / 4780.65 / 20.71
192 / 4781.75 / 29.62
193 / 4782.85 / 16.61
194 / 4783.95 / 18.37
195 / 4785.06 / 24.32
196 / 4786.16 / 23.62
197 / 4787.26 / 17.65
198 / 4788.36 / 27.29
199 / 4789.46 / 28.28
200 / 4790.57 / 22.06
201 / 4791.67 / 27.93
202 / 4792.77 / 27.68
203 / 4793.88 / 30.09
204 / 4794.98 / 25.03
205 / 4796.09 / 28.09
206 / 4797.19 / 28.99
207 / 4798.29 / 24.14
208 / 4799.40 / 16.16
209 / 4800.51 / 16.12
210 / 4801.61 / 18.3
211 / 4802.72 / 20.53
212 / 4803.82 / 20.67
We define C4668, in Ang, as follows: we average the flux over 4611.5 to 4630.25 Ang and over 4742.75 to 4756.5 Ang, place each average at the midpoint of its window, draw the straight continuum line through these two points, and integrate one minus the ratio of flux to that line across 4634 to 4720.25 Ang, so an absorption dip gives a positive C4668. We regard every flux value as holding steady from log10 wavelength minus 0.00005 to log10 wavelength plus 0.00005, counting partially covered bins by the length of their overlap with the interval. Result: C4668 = 3.2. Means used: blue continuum 25.4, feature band 24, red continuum 24.3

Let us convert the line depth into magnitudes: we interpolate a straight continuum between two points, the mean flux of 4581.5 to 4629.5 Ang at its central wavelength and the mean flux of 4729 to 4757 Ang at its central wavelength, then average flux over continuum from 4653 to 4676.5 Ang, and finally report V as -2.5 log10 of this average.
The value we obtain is 0.05 mag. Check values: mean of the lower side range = 24.6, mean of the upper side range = 24.4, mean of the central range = 23.4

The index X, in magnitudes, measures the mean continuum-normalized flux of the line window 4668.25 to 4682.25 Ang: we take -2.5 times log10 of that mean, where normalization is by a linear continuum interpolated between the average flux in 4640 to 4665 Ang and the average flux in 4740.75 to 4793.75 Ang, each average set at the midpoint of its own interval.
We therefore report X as 0.04 mag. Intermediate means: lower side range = 24.3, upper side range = 23.9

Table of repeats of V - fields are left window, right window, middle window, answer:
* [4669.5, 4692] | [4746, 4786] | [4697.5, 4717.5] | 0.032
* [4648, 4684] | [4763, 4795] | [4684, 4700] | -0.063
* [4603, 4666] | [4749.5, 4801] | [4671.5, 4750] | 0.029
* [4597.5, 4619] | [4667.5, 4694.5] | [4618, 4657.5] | 0.011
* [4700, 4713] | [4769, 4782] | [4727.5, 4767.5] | -0.068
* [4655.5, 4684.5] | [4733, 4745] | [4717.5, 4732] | -0.020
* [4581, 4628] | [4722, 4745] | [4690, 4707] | 0.006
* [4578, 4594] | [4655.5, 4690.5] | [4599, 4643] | -0.040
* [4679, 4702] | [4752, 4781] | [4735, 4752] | 0.032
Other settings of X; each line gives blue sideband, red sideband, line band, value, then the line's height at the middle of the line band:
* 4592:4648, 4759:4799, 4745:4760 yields -0.059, 24.1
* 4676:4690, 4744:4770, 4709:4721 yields -0.012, 24.5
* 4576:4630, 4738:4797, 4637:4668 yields 0.014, 24.4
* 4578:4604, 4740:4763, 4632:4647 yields 0.008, 24.3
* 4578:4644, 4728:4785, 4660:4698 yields 0.016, 24.2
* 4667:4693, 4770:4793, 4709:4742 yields -0.030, 23.5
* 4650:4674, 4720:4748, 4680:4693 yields -0.057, 23.5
